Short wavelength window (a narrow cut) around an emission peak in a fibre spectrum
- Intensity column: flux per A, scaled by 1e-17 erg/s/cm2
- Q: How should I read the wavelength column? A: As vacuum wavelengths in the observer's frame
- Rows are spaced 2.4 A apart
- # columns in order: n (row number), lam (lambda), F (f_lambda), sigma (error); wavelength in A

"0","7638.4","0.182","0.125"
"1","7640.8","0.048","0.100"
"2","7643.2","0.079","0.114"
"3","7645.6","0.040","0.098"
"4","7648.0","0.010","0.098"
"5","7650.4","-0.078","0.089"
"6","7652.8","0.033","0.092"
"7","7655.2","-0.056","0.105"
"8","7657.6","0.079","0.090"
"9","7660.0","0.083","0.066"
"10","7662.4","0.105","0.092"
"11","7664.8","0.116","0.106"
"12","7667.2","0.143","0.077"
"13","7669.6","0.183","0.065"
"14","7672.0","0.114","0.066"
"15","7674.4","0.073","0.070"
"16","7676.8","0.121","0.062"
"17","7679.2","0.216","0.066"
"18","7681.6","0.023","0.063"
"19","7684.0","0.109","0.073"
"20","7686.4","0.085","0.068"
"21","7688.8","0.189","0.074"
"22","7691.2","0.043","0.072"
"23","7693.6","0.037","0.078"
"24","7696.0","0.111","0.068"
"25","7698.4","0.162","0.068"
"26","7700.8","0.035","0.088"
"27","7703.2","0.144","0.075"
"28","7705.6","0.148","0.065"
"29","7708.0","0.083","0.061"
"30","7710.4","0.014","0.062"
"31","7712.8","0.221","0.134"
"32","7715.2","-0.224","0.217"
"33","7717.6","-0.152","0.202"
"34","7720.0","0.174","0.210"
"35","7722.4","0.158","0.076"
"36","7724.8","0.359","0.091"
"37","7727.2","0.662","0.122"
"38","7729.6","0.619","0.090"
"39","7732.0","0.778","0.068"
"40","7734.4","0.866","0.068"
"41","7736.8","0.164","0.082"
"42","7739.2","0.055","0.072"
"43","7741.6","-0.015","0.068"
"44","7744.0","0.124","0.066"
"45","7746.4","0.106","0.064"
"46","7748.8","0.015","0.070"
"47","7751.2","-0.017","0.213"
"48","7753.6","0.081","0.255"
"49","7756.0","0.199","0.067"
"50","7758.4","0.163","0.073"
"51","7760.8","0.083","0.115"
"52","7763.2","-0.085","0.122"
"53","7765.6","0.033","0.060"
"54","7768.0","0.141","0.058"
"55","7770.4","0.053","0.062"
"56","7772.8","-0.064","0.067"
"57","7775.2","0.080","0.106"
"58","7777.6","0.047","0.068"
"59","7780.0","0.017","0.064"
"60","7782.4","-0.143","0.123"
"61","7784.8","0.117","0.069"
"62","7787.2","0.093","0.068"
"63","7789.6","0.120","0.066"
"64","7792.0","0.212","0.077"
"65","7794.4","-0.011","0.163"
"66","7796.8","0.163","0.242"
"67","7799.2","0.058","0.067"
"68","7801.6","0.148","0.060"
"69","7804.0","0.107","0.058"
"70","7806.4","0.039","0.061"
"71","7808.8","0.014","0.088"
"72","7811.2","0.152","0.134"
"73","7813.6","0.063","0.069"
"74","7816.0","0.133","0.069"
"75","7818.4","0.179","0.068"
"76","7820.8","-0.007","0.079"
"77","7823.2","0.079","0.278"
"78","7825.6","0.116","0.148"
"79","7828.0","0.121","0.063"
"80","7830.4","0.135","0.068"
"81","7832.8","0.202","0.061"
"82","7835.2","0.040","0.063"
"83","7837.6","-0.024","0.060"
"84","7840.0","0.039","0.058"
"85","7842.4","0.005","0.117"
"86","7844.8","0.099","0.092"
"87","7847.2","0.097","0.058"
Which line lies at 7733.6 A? [O II]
